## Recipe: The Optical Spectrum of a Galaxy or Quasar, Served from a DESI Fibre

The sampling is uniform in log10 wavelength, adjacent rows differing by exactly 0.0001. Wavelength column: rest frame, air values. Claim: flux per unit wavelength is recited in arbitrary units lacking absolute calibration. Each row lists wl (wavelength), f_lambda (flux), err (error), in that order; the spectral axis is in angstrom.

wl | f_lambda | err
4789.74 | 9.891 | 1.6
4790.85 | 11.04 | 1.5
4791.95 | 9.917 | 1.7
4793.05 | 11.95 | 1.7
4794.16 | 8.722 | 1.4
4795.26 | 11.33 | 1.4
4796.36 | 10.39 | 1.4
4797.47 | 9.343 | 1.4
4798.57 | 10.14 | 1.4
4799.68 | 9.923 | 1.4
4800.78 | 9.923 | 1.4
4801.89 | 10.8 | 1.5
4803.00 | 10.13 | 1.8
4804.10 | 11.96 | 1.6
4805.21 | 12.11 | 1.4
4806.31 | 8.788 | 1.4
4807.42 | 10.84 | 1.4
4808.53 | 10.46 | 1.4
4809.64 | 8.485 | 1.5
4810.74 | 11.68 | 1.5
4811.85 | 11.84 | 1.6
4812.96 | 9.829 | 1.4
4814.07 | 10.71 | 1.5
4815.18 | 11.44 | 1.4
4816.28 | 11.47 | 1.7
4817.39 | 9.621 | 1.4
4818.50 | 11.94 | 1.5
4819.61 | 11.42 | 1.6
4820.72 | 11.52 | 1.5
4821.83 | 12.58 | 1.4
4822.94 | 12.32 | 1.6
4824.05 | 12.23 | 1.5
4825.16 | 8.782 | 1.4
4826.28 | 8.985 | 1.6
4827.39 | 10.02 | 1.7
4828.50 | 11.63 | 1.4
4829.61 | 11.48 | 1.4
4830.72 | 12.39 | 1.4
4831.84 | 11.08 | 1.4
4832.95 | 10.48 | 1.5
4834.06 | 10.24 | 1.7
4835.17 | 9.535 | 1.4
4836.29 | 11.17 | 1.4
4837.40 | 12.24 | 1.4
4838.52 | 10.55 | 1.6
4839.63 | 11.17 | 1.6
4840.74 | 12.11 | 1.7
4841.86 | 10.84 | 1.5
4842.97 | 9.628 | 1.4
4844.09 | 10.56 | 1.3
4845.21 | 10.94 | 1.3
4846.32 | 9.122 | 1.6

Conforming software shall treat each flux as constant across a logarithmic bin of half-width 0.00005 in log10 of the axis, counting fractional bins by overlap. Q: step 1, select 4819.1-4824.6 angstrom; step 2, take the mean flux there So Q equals 12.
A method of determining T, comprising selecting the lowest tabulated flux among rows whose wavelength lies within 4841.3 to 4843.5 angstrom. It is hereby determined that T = 9.628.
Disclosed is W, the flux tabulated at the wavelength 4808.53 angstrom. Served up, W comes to 10.46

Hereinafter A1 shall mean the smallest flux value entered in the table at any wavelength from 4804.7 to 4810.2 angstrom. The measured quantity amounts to 8.485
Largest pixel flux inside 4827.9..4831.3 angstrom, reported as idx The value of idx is 12.39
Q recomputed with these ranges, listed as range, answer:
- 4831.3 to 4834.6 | 10.6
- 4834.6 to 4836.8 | 10.3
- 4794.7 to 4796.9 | 10.9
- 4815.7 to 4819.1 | 11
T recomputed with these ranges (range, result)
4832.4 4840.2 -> 9.535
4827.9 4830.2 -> 11.48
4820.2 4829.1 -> 8.782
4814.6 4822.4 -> 9.621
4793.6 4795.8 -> 8.722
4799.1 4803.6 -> 9.923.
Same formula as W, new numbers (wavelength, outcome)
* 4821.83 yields 12.58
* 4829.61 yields 11.48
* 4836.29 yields 11.17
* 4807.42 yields 10.84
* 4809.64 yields 8.485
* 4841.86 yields 10.84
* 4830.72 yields 12.39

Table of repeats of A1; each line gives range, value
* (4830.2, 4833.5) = 10.48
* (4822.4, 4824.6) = 12.23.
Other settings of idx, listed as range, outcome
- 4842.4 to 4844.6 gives 10.56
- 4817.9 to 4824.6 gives 12.58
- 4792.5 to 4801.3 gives 11.95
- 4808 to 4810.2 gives 10.46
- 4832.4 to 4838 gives 12.24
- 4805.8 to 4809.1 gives 10.84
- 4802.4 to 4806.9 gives 12.11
